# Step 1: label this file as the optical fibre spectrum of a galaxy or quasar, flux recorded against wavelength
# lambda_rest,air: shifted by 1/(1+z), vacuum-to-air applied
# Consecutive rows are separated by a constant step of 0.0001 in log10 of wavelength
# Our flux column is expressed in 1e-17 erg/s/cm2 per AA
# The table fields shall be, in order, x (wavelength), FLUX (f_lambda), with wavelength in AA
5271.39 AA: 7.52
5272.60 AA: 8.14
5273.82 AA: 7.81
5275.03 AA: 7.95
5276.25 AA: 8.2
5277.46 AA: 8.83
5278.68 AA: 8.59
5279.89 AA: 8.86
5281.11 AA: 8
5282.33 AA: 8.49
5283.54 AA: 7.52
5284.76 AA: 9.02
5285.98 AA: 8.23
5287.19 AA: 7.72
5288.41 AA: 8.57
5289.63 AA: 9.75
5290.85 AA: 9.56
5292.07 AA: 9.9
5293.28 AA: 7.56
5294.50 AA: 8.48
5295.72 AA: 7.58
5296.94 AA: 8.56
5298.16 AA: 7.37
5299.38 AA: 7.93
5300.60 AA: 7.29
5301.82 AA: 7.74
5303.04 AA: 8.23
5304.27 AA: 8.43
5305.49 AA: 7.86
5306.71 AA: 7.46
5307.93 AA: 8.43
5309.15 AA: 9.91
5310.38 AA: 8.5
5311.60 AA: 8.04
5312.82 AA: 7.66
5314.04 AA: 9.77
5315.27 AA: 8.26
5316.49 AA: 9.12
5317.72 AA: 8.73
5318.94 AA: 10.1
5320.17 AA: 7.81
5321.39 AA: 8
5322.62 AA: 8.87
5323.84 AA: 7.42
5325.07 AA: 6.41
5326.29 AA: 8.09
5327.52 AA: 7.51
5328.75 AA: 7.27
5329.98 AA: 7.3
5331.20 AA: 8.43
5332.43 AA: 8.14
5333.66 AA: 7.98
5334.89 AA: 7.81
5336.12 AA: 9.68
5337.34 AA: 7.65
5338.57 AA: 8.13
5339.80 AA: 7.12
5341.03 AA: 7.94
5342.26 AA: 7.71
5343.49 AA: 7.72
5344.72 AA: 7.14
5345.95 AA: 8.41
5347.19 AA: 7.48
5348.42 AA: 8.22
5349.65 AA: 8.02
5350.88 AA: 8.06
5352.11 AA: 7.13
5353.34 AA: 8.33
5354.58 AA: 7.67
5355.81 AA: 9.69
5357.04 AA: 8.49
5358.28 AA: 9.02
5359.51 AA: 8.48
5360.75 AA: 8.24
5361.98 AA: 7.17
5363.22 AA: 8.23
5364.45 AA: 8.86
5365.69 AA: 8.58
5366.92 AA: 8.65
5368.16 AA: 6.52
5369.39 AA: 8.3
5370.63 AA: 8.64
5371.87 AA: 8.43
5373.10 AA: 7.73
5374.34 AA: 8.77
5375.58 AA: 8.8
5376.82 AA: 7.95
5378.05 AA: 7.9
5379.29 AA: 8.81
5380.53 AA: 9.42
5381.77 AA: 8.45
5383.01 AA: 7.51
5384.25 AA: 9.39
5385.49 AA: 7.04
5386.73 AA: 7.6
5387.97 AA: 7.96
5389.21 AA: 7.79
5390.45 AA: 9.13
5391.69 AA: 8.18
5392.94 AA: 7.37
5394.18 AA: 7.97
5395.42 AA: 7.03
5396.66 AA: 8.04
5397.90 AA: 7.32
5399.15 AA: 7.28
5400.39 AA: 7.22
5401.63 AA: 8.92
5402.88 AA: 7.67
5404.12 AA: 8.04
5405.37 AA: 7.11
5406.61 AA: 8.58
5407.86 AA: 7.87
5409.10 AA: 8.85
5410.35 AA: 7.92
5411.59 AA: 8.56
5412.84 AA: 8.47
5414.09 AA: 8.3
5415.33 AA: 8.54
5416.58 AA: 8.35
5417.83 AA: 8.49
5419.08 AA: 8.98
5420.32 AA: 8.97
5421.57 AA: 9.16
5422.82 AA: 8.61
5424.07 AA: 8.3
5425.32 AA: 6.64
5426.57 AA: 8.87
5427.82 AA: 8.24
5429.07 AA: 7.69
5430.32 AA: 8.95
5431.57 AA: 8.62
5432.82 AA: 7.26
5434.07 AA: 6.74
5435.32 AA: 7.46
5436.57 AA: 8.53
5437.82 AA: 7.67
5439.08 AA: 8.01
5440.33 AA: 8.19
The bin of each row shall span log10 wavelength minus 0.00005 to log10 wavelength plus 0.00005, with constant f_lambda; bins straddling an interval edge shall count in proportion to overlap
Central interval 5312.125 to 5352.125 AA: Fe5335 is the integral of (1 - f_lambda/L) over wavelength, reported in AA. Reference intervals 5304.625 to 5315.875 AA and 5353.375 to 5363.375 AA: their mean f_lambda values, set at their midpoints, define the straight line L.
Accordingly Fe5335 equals 1.7 AA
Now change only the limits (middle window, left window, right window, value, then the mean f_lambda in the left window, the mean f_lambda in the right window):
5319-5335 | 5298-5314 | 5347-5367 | 0.7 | 8.15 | 8.26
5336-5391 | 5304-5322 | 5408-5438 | 1.6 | 8.54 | 8.26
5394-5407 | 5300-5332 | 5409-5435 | 0.9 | 8.18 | 8.29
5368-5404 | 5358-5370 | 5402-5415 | 0.5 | 8.19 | 8.16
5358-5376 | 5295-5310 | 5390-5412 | -0.7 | 8.07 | 7.93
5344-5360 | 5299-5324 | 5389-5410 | 0.0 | 8.38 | 7.91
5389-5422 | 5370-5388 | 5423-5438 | -0.1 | 8.3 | 7.94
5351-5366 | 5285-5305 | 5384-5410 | -0.5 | 8.32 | 7.9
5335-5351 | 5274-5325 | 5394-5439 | 0.6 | 8.37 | 8.09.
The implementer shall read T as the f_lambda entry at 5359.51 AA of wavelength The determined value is 8.48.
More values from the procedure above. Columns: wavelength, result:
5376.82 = 7.95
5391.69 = 8.18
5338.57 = 8.13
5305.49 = 7.86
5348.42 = 8.22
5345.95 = 8.41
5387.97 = 7.96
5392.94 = 7.37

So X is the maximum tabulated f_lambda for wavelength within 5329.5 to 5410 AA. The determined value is 9.69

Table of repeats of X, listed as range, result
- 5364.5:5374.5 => 8.77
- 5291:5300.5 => 9.9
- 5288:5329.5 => 10.1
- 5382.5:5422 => 9.39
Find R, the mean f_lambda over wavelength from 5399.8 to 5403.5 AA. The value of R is 7.94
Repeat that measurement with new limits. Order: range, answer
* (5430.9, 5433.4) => 7.97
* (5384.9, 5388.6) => 7.54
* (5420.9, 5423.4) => 8.88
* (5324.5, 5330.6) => 7.33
